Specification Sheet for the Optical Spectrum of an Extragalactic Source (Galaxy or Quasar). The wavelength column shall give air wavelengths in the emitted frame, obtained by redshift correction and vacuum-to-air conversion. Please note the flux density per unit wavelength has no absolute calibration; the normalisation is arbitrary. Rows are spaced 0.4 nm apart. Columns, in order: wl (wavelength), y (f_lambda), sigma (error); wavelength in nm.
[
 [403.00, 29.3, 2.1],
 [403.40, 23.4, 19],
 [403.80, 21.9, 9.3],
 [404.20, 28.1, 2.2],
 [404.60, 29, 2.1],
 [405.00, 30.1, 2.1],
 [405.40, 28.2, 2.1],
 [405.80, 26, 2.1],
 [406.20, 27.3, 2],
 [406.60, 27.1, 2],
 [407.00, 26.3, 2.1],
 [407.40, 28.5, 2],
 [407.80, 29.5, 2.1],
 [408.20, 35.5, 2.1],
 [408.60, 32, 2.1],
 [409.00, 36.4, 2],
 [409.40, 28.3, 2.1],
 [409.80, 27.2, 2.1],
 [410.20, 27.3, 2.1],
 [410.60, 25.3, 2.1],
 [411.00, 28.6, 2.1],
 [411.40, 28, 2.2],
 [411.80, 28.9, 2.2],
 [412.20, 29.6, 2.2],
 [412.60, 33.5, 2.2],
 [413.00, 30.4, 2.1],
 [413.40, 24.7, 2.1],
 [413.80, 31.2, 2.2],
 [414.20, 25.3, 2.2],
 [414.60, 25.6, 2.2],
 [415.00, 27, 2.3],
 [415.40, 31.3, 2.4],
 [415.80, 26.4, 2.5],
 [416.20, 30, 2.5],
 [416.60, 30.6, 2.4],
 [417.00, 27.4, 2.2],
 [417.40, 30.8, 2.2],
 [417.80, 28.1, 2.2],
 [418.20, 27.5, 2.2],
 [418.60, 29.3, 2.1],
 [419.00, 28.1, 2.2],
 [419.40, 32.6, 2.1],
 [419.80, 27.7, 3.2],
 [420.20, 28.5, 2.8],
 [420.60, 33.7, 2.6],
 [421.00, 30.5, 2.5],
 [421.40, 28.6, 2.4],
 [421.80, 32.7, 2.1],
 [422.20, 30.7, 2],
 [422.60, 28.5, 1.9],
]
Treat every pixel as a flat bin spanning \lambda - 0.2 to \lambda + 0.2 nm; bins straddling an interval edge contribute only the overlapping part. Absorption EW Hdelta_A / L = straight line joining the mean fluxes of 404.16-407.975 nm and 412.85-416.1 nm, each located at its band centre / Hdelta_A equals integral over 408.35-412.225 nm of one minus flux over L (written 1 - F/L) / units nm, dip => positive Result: -0.19 nm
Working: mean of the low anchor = 28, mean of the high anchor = 27.8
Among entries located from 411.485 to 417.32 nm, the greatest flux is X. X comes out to 33.5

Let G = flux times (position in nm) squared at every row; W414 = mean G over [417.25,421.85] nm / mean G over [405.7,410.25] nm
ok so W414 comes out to 1.07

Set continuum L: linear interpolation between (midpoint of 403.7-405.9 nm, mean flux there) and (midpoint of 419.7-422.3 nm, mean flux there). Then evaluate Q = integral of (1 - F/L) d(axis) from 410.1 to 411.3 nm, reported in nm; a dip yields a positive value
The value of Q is 0.06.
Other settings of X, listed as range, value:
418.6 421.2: 33.7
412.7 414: 31.2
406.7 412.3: 36.4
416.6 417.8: 30.8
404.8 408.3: 35.5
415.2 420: 32.6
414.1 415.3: 27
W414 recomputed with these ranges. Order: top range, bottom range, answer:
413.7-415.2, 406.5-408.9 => 0.92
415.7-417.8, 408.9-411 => 1.05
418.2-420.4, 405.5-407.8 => 1.13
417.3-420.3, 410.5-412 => 1.08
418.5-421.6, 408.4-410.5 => 1.05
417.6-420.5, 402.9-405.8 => 1.15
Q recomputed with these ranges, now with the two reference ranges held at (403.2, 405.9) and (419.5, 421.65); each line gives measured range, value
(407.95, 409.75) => -0.32 nm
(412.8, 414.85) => 0.08 nm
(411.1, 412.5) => -0.05 nm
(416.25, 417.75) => -0.01 nm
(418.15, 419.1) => 0.04 nm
